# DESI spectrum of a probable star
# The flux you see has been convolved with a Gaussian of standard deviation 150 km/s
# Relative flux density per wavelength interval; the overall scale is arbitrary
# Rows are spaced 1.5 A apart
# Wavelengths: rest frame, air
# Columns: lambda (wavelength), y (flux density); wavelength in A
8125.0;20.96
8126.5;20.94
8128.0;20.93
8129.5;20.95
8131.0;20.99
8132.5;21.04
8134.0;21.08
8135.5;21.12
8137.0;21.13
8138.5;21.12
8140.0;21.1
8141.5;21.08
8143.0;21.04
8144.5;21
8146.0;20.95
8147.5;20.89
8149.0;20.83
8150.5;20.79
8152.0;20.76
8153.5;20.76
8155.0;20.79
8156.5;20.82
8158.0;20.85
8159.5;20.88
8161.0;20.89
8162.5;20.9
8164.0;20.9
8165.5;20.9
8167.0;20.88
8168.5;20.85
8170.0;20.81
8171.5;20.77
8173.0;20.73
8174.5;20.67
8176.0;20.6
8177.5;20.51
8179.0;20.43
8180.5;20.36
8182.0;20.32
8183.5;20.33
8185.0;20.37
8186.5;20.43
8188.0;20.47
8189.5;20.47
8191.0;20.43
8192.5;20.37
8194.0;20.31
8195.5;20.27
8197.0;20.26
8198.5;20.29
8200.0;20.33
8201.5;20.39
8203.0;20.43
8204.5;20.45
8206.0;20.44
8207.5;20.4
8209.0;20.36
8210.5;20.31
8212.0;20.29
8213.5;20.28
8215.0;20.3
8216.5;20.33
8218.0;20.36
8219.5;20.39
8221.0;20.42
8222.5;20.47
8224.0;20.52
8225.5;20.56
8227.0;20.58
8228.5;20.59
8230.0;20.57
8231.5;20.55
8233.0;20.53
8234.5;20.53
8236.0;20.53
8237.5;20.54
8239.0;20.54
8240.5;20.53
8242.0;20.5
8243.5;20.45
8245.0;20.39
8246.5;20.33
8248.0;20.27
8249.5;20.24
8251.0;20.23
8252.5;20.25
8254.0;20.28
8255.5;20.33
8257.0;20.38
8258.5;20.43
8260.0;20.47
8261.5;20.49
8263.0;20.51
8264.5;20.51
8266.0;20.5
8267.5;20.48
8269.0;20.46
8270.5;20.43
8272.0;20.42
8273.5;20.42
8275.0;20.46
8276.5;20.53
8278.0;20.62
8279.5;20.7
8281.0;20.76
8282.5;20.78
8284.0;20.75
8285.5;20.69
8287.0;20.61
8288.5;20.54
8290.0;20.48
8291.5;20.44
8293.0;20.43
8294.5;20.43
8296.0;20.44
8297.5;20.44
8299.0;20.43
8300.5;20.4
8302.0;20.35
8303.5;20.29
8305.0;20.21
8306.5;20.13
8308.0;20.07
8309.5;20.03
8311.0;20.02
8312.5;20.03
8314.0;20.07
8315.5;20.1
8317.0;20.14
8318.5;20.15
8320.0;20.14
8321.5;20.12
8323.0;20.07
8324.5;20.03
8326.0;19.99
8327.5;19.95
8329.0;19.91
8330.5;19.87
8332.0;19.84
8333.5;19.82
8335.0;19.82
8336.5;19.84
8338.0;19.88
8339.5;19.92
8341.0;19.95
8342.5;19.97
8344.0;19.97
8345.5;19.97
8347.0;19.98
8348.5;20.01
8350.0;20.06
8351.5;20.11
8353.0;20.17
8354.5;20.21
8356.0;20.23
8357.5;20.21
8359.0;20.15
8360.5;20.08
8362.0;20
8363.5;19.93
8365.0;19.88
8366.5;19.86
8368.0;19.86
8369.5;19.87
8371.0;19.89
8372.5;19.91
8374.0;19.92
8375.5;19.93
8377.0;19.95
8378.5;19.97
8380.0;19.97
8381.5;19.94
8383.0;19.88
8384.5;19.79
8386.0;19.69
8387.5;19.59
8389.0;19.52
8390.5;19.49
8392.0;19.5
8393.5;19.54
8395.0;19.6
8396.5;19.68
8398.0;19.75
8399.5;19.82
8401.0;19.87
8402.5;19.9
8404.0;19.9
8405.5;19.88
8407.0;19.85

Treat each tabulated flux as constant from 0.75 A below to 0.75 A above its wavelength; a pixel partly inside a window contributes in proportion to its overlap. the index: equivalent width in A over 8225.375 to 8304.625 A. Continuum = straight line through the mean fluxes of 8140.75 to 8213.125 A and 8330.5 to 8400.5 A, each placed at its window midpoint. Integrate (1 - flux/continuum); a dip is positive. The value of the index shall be -0.80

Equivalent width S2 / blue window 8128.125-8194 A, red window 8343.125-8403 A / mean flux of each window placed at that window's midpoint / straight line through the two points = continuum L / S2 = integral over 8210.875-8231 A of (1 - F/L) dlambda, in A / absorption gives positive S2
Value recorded 0.1 A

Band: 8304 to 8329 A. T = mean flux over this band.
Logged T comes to 20.1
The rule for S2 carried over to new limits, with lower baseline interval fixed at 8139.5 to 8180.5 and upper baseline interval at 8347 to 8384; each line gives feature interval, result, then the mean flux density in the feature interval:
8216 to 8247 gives 0.1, 20.5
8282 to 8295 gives -0.2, 20.6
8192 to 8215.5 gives 0.3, 20.3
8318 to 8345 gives 0.2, 20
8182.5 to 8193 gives 0.2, 20.4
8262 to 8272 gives 0.0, 20.5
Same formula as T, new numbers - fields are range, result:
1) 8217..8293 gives 20.5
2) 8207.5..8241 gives 20.5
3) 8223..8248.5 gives 20.5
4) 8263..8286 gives 20.6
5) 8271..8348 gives 20.2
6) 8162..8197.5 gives 20.6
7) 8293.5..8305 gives 20.4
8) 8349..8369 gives 20.1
